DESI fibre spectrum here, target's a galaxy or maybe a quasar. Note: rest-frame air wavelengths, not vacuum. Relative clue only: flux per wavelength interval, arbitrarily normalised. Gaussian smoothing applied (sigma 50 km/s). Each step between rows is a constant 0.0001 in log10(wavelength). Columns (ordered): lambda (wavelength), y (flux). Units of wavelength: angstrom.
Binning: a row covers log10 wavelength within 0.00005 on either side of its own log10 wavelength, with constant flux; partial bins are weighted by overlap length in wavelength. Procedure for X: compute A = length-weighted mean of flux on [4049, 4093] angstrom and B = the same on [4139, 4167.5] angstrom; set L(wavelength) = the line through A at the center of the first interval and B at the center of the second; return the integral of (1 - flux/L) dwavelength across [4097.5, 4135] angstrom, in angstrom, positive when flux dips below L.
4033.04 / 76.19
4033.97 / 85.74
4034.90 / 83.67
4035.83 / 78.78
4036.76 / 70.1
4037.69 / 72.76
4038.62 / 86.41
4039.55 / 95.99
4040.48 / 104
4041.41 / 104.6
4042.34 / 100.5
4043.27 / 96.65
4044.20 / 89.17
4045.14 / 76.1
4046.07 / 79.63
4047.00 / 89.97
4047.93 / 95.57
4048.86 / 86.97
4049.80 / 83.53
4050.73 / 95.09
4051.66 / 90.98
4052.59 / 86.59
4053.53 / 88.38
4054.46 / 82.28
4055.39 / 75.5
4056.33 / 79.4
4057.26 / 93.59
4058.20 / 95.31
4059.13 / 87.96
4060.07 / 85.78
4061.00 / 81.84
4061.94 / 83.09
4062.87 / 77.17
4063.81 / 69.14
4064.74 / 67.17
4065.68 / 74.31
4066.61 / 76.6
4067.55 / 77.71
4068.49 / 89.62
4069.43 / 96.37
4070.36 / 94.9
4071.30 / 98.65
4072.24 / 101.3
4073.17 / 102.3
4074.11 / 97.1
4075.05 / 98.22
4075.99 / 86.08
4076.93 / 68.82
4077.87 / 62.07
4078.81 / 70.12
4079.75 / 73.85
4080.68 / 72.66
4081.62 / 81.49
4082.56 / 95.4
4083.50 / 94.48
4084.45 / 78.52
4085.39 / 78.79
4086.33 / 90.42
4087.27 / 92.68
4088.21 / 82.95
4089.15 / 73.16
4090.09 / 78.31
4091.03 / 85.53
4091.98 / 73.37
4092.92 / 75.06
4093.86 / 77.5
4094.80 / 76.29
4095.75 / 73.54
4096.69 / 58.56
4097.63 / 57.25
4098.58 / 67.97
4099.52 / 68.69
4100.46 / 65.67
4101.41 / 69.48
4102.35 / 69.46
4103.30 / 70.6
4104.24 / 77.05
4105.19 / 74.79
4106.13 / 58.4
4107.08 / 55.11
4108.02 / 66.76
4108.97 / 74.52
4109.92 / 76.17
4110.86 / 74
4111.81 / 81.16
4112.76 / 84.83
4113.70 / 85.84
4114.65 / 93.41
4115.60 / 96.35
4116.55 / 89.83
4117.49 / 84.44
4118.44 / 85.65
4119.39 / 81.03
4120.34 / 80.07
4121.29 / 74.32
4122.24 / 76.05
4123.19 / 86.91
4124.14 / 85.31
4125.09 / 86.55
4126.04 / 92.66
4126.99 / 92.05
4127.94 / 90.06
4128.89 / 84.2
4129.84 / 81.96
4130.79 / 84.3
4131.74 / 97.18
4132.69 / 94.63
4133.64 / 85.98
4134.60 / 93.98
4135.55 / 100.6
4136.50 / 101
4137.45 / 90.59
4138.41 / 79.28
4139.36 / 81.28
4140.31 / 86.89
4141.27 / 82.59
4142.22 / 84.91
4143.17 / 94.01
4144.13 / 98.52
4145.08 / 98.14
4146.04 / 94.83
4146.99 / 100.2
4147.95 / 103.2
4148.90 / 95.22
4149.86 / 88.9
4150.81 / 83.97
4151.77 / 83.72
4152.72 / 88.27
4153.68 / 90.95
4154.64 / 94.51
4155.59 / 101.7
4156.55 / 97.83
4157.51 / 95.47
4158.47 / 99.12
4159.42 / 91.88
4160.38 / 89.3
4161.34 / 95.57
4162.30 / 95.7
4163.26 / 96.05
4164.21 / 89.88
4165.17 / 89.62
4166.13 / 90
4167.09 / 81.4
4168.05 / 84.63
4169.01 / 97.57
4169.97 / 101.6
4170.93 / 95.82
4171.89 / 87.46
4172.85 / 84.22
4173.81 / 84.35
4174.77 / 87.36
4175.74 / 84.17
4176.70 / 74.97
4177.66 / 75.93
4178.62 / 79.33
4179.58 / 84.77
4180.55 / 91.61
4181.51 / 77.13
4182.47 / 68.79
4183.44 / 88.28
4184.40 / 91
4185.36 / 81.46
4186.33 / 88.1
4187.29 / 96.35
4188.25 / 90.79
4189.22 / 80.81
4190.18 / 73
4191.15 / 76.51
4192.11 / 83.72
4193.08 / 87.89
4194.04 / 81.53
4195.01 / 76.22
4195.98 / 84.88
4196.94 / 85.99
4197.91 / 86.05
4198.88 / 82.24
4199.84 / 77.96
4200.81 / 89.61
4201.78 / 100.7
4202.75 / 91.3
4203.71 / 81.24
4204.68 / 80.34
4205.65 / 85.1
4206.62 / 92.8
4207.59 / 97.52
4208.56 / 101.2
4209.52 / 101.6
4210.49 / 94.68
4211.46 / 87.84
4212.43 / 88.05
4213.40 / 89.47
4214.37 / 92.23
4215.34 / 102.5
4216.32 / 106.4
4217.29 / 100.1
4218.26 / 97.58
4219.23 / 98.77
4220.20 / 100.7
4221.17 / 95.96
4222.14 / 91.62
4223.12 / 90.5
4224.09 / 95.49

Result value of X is 3.6 angstrom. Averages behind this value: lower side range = 84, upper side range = 92.2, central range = 80.1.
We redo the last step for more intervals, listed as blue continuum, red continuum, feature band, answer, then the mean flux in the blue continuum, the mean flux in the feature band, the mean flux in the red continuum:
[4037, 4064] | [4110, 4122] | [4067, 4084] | -0.12 angstrom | 87.4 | 86.6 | 83.8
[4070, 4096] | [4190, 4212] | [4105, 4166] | -1.94 angstrom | 83.3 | 87.8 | 87.2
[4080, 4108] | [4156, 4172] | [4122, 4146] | -1.18 angstrom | 74.8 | 89.4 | 93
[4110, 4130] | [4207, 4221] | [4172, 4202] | 3.18 angstrom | 85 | 83.6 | 97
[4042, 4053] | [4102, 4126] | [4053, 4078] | 0.35 angstrom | 89.1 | 85.1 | 79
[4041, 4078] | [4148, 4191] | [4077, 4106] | 4.01 angstrom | 86.8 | 75.2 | 88.4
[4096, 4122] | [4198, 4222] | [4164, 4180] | -0.08 angstrom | 74.9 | 86.6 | 93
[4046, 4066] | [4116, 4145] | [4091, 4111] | 3.82 angstrom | 84.2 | 69.9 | 87.7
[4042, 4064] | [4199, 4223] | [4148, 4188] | 1.05 angstrom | 86.4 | 89.1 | 93.3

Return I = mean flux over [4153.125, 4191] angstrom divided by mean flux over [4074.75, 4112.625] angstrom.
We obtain 1.18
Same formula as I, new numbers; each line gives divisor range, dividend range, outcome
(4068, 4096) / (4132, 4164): 1.10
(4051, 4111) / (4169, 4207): 1.07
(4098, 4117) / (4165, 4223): 1.18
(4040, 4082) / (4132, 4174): 1.07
